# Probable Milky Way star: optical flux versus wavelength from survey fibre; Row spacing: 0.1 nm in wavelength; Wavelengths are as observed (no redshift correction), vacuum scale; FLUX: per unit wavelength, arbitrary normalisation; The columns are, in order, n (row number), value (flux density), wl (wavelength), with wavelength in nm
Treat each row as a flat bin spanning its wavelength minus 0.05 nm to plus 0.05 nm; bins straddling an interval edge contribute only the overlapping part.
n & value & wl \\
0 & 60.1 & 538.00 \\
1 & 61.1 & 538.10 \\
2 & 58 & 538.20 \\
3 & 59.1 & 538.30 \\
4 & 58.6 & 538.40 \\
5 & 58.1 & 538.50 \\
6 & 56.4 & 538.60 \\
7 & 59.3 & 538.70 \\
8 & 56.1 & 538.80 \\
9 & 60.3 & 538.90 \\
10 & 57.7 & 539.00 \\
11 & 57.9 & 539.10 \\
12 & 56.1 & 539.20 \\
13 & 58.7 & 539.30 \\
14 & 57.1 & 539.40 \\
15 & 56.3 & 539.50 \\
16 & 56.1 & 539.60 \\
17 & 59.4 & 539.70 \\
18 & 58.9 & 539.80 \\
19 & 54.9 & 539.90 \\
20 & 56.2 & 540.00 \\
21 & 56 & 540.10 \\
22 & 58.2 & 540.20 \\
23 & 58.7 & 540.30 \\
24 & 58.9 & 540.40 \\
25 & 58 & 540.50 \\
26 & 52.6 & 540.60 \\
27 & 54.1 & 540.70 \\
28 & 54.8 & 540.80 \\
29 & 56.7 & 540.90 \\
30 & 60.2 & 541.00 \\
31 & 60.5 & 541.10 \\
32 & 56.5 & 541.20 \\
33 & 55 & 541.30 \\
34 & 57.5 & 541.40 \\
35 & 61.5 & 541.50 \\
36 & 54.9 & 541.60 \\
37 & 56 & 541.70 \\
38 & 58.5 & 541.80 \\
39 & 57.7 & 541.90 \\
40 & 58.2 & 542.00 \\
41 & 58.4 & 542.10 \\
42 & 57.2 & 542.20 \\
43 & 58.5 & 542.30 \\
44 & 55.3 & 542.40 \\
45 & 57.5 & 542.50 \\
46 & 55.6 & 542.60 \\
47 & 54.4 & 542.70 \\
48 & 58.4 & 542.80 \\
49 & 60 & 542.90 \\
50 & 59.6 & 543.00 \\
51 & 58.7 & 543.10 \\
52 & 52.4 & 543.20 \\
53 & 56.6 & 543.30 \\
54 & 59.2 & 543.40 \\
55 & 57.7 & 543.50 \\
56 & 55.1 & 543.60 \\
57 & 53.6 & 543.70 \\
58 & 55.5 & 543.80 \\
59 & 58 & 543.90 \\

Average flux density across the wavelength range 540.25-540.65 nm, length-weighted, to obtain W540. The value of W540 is 57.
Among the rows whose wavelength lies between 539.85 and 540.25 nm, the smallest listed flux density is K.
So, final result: 54.9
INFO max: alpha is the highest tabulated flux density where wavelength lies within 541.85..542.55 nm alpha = 58.5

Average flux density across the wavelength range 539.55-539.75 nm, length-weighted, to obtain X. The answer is 57.8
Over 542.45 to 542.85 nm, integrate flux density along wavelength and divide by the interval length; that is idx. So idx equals 56.5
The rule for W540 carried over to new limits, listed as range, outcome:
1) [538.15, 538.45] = 58.6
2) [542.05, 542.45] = 57.3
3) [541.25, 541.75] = 57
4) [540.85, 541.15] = 59.1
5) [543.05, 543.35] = 55.9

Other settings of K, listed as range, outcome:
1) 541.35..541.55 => 57.5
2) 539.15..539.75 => 56.1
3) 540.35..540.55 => 58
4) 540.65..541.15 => 54.1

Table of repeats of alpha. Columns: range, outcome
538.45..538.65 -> 58.1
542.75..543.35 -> 60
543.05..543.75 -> 59.2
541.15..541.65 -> 61.5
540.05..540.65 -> 58.9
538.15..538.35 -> 59.1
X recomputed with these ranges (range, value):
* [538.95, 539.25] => 57.2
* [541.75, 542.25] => 58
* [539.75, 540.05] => 56.7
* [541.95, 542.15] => 58.3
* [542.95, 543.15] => 59.2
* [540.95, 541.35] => 58.1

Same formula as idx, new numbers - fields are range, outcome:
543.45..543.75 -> 55.5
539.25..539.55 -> 57.4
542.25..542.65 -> 56.7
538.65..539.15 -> 58.3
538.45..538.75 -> 57.9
